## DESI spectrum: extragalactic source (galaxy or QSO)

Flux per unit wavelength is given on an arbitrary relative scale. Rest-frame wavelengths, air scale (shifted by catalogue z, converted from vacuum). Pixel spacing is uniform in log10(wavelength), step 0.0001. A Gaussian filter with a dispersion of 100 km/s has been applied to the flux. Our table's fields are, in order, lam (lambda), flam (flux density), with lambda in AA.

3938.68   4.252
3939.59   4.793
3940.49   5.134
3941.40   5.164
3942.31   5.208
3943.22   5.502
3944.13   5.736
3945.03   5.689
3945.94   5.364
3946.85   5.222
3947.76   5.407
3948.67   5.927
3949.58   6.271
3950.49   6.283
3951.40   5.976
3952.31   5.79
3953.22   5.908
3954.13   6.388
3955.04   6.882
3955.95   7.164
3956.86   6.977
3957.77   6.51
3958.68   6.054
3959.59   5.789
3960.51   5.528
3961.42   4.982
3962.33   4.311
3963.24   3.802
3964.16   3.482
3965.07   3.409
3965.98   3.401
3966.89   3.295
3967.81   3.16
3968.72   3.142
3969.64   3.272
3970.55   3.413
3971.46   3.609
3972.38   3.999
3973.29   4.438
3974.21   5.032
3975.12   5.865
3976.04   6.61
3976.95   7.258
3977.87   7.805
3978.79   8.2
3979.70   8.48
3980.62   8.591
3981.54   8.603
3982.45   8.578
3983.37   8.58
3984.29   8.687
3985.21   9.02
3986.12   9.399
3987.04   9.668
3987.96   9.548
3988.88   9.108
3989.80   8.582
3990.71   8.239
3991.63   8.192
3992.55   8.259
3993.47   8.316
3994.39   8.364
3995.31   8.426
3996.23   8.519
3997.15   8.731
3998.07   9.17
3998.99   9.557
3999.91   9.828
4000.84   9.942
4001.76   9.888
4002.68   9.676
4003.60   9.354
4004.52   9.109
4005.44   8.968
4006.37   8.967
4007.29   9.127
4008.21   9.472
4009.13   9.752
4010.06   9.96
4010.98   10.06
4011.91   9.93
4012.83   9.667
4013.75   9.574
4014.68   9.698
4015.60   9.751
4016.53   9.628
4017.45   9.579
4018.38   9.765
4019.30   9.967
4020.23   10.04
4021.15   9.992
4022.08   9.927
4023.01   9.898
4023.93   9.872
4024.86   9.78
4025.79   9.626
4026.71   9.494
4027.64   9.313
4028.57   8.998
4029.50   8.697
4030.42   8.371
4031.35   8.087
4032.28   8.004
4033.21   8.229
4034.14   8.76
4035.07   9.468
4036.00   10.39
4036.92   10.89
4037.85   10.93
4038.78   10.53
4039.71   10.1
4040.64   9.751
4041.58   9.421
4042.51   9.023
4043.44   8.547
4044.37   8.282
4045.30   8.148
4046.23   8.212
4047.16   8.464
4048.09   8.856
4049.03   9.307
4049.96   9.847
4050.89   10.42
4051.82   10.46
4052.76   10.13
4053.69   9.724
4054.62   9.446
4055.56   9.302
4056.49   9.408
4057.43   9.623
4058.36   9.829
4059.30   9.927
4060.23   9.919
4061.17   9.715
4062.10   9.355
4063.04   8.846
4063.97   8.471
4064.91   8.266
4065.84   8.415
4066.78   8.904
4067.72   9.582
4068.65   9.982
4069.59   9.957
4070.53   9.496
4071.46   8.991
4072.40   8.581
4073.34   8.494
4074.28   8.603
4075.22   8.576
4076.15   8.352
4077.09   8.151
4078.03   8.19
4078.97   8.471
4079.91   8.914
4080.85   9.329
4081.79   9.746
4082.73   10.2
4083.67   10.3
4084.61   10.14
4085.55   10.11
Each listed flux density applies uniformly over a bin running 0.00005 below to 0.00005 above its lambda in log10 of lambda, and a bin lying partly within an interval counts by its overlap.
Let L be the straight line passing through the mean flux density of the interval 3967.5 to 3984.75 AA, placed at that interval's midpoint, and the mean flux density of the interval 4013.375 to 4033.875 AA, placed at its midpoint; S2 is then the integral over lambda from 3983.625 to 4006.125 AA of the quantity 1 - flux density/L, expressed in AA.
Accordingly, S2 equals -4.8 AA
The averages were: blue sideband 6.2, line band 9.02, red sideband 9.37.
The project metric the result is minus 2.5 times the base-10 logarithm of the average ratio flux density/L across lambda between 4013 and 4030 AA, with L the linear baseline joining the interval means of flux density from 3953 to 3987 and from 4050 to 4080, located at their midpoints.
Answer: -0.24 mag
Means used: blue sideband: 5.98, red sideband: 9.22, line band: 9.64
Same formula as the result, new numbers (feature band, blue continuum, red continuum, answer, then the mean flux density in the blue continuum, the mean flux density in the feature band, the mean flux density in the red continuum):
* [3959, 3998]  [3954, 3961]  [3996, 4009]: 0.19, 6.41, 6.64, 9.34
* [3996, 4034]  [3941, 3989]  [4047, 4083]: -0.23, 6.05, 9.41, 9.24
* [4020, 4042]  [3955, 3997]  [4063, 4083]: -0.20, 6.6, 9.52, 8.92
